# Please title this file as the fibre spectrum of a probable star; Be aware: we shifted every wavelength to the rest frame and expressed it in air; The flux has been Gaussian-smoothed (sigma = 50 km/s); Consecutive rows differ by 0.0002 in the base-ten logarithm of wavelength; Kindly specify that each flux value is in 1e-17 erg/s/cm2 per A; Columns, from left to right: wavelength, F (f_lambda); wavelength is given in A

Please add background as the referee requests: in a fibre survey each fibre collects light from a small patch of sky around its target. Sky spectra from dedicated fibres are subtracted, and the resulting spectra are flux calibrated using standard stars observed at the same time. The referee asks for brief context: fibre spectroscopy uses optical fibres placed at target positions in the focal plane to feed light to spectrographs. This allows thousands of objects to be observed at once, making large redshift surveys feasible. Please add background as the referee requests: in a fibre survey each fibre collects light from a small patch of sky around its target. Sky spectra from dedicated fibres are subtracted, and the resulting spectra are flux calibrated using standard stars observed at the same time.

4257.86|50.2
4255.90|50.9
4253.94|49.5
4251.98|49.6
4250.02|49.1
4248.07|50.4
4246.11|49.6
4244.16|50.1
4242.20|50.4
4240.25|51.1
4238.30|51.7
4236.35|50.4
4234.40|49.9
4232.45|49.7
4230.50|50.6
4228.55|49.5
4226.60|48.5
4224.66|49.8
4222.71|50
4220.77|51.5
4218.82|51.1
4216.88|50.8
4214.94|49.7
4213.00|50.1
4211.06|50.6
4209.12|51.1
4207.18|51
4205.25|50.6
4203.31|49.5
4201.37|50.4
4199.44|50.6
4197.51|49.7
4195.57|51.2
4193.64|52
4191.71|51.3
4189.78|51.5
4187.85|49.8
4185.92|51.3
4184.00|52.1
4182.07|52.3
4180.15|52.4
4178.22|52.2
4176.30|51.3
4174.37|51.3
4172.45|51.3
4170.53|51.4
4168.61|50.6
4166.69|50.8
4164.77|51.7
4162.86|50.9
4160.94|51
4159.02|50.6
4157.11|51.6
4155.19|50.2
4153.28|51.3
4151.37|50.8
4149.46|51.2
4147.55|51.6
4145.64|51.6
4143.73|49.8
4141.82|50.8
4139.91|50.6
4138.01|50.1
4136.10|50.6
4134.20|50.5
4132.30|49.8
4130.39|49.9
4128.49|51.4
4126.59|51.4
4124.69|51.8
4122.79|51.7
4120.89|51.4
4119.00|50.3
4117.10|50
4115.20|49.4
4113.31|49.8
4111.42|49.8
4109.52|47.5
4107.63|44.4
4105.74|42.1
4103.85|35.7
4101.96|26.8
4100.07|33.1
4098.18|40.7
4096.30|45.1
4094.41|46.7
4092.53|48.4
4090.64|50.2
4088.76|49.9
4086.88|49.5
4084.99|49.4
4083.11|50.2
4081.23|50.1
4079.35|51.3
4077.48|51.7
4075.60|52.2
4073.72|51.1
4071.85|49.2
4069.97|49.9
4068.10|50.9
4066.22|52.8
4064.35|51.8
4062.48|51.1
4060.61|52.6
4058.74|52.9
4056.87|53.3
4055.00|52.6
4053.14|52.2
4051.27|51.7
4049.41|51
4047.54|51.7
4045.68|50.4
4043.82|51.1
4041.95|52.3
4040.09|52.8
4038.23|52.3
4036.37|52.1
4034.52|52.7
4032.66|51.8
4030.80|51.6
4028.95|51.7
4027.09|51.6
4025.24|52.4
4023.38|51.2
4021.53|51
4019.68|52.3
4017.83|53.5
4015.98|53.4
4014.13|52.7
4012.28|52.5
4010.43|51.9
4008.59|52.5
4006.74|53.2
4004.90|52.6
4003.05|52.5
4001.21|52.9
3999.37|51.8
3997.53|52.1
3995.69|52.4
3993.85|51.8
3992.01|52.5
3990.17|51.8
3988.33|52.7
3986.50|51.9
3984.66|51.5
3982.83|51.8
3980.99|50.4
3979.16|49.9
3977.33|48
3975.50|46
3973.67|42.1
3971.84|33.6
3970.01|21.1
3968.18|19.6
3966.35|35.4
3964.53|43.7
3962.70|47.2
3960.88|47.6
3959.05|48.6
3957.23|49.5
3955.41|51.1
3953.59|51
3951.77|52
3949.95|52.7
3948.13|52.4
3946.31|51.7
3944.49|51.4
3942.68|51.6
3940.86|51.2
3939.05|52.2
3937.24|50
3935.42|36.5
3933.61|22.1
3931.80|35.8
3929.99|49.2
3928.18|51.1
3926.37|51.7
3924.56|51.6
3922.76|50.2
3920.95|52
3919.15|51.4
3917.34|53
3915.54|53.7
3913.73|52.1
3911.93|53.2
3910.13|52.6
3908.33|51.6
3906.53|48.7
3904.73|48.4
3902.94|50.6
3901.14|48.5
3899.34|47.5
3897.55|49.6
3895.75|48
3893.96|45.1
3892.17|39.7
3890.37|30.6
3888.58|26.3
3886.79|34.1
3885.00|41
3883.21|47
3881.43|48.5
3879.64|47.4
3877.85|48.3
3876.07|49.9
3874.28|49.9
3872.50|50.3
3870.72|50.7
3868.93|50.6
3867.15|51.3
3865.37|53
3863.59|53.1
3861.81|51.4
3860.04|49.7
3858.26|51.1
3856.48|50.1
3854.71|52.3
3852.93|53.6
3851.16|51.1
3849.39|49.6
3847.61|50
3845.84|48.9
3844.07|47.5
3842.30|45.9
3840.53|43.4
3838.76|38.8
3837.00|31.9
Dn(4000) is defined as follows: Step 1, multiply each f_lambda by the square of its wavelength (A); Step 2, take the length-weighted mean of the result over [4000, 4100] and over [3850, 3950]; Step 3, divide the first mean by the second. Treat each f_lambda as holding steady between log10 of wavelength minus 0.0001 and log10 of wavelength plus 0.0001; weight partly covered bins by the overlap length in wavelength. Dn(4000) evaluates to 1.1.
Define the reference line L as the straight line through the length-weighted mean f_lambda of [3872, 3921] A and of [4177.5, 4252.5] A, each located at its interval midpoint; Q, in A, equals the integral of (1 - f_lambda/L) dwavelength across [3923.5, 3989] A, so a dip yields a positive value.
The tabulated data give 2.3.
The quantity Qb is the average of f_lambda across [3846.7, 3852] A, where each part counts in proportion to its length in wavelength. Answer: 50.2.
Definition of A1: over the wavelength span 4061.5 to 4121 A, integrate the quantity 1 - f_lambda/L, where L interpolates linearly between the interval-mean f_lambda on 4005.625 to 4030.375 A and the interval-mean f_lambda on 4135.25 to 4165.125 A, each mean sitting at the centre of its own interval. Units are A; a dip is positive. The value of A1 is 4.62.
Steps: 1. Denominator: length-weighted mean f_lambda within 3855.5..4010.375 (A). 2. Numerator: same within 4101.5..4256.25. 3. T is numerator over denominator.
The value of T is 1.05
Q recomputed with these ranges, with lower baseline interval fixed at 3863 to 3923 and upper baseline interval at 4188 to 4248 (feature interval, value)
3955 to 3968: 1.05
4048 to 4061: -0.84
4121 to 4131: -0.32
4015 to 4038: -1.51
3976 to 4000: -1.35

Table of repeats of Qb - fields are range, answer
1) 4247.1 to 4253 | 49.7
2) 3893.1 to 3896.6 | 46.6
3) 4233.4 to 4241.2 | 50.8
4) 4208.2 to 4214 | 50.6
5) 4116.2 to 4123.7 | 50.9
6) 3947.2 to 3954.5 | 52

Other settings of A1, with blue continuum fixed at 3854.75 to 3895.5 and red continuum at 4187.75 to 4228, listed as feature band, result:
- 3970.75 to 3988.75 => 0.13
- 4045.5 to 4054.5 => -0.55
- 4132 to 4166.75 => -0.72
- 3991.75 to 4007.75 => -1.48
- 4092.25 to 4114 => 3.09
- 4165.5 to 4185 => -0.57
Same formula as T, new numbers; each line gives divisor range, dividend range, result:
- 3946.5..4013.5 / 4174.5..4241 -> 1.05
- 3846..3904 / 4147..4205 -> 1.08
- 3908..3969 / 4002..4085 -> 1.08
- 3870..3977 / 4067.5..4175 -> 1.06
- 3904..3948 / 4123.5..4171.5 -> 1.04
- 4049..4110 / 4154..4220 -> 1.06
